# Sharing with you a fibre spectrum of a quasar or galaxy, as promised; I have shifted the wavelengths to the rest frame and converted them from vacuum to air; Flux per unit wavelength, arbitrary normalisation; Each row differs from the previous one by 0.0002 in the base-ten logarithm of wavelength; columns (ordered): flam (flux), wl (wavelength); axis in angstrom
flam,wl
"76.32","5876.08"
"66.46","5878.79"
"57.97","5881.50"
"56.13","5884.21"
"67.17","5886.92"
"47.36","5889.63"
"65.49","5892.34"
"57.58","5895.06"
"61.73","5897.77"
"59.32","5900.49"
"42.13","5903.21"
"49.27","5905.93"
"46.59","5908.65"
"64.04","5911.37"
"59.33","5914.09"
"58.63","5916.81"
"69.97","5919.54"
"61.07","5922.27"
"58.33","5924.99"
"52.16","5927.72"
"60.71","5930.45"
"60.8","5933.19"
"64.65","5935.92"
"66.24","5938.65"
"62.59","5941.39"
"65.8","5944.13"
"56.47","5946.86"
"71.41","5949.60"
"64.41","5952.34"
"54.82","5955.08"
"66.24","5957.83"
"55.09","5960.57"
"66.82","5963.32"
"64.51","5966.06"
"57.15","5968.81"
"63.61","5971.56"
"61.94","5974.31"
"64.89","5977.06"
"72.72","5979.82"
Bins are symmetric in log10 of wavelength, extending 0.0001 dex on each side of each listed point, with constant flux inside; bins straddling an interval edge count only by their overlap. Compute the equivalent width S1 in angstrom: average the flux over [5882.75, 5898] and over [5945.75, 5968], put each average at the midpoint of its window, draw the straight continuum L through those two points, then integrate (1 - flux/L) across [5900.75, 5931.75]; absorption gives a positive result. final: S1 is 1.9 angstrom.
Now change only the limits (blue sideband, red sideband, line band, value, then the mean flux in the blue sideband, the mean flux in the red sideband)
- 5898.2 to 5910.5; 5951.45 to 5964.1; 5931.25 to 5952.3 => -2.1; 50.8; 61.1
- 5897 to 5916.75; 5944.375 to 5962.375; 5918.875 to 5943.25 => -1.4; 54.7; 61.8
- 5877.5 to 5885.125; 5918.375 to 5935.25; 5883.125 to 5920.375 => 1.9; 60.3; 60.6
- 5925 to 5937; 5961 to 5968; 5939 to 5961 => -0.3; 59.3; 63.6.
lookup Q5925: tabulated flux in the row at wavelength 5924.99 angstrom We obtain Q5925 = 58.33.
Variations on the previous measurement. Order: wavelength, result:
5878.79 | 66.46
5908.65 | 46.59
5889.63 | 47.36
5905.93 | 49.27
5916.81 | 58.63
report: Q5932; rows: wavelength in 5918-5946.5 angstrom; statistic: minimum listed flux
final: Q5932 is 52.16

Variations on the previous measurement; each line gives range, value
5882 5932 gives 42.13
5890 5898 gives 57.58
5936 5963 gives 54.82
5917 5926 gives 58.33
